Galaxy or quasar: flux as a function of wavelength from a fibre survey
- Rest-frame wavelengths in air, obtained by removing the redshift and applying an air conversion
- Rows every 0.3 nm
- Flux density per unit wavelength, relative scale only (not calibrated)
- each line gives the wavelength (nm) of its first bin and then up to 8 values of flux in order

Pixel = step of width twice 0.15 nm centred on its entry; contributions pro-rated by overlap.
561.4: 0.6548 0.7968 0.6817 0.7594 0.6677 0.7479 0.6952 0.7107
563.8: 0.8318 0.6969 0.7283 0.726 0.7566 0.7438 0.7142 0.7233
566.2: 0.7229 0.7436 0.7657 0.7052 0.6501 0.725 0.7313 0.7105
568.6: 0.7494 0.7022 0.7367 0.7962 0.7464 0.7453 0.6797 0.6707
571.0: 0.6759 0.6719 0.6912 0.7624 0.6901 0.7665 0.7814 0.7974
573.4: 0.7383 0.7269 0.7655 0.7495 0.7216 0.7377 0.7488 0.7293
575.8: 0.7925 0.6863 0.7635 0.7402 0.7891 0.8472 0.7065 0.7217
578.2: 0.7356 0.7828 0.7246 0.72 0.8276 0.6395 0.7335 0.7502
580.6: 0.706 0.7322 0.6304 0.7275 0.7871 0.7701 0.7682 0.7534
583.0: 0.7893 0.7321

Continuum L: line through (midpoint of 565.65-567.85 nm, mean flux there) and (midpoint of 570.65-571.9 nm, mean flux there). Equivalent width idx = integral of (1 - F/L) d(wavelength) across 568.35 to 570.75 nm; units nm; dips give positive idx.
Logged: -0.10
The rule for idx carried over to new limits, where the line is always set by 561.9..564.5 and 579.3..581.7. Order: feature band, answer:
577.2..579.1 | -0.08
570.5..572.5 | 0.06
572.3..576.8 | -0.18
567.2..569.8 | -0.01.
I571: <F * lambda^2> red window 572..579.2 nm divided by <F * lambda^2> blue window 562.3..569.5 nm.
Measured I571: 1.1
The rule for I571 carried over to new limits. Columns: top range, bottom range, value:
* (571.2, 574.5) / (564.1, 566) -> 1.04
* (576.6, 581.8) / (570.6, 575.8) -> 1.03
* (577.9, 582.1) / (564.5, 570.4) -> 1.05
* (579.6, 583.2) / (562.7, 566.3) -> 1.06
